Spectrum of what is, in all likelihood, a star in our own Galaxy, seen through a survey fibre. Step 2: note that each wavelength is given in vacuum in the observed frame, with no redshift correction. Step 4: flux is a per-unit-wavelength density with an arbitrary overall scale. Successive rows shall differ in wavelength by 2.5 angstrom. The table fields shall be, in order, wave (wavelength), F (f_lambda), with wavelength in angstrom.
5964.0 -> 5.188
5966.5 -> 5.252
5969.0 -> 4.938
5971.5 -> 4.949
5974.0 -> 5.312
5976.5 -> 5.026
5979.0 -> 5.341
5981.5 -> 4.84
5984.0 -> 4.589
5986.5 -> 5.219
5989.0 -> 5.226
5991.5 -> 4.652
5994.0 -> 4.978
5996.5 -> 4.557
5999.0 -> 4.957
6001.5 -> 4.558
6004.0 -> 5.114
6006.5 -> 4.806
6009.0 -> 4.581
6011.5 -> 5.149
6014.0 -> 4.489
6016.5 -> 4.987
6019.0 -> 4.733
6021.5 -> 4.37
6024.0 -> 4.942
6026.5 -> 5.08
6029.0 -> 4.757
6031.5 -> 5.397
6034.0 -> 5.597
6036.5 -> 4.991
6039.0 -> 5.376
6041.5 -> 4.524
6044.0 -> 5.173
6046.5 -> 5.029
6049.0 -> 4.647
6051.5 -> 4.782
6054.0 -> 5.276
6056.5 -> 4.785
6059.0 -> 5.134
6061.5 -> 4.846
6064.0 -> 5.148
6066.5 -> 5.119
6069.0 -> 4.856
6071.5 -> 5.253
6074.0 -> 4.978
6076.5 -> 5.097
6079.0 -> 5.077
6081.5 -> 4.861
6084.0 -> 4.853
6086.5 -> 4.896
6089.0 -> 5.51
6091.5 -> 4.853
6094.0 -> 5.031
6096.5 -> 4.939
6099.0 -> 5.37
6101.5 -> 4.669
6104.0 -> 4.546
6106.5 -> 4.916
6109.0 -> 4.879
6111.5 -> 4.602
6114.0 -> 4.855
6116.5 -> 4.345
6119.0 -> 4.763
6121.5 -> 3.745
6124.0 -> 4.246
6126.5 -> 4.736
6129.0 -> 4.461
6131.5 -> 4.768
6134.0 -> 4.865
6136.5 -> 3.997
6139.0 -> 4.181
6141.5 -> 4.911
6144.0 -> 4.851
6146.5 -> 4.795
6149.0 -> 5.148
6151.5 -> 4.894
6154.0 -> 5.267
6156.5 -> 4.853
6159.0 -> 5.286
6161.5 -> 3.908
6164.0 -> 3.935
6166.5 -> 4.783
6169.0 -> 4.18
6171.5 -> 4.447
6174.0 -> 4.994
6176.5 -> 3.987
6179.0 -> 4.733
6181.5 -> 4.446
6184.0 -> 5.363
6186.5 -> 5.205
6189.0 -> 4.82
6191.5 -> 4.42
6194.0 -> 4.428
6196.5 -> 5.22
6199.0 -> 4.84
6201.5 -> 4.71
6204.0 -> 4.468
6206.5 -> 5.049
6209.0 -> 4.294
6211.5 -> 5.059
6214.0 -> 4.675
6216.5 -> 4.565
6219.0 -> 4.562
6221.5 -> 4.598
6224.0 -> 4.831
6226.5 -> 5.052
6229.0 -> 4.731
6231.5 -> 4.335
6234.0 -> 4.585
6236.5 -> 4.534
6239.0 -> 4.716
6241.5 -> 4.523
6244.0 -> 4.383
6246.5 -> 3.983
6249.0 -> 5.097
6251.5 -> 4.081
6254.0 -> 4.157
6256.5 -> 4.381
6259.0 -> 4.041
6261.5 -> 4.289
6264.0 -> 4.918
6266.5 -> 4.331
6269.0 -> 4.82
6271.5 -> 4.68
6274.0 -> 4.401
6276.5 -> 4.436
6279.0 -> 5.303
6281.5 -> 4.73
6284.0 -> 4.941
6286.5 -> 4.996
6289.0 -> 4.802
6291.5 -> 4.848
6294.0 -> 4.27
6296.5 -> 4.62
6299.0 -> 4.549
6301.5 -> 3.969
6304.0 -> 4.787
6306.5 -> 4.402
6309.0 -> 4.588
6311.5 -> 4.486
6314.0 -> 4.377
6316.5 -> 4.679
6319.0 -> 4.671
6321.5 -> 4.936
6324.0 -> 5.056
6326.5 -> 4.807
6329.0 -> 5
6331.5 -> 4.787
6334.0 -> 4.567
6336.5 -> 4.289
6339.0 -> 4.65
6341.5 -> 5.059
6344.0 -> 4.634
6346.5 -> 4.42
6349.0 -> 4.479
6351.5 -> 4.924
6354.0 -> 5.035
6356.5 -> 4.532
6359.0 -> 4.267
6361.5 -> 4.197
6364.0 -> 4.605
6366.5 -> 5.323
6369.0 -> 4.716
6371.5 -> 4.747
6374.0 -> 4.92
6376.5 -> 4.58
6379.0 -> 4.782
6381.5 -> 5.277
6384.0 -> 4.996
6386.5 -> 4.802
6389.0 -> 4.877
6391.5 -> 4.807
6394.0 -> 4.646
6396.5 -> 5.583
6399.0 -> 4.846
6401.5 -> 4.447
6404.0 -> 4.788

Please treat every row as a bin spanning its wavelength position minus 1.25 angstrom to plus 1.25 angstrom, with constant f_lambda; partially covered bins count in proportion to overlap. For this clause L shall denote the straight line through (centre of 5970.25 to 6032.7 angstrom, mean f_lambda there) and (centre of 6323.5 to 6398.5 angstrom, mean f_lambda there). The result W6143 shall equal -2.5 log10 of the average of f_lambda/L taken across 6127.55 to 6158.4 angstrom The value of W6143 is 0.02 mag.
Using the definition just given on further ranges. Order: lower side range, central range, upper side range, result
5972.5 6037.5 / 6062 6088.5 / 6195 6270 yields -0.043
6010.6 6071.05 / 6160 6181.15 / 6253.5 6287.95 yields 0.091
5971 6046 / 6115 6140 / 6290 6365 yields 0.095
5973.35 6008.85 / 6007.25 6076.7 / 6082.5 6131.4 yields -0.026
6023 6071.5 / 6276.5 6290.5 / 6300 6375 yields -0.040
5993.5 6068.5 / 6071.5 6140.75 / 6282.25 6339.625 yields 0.023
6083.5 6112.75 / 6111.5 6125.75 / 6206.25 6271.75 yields 0.105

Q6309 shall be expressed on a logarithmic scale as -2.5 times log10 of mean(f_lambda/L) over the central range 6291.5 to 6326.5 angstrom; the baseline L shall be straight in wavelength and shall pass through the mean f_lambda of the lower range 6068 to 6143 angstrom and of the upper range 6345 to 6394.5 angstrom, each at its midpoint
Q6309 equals 0.04 mag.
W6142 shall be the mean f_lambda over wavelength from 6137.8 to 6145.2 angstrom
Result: 4.65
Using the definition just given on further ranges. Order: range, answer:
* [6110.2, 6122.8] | 4.46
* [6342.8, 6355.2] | 4.7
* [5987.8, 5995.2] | 4.95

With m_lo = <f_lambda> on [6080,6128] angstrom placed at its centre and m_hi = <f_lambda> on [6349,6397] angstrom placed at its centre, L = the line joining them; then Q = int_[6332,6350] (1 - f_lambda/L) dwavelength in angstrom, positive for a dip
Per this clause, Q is 0.8 angstrom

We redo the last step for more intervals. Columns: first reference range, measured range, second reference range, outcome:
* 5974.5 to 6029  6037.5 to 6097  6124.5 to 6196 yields -2.7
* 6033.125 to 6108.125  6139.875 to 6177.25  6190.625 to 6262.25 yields 0.6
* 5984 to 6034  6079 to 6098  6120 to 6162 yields -1.0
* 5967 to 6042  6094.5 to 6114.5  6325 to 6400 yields 0.2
